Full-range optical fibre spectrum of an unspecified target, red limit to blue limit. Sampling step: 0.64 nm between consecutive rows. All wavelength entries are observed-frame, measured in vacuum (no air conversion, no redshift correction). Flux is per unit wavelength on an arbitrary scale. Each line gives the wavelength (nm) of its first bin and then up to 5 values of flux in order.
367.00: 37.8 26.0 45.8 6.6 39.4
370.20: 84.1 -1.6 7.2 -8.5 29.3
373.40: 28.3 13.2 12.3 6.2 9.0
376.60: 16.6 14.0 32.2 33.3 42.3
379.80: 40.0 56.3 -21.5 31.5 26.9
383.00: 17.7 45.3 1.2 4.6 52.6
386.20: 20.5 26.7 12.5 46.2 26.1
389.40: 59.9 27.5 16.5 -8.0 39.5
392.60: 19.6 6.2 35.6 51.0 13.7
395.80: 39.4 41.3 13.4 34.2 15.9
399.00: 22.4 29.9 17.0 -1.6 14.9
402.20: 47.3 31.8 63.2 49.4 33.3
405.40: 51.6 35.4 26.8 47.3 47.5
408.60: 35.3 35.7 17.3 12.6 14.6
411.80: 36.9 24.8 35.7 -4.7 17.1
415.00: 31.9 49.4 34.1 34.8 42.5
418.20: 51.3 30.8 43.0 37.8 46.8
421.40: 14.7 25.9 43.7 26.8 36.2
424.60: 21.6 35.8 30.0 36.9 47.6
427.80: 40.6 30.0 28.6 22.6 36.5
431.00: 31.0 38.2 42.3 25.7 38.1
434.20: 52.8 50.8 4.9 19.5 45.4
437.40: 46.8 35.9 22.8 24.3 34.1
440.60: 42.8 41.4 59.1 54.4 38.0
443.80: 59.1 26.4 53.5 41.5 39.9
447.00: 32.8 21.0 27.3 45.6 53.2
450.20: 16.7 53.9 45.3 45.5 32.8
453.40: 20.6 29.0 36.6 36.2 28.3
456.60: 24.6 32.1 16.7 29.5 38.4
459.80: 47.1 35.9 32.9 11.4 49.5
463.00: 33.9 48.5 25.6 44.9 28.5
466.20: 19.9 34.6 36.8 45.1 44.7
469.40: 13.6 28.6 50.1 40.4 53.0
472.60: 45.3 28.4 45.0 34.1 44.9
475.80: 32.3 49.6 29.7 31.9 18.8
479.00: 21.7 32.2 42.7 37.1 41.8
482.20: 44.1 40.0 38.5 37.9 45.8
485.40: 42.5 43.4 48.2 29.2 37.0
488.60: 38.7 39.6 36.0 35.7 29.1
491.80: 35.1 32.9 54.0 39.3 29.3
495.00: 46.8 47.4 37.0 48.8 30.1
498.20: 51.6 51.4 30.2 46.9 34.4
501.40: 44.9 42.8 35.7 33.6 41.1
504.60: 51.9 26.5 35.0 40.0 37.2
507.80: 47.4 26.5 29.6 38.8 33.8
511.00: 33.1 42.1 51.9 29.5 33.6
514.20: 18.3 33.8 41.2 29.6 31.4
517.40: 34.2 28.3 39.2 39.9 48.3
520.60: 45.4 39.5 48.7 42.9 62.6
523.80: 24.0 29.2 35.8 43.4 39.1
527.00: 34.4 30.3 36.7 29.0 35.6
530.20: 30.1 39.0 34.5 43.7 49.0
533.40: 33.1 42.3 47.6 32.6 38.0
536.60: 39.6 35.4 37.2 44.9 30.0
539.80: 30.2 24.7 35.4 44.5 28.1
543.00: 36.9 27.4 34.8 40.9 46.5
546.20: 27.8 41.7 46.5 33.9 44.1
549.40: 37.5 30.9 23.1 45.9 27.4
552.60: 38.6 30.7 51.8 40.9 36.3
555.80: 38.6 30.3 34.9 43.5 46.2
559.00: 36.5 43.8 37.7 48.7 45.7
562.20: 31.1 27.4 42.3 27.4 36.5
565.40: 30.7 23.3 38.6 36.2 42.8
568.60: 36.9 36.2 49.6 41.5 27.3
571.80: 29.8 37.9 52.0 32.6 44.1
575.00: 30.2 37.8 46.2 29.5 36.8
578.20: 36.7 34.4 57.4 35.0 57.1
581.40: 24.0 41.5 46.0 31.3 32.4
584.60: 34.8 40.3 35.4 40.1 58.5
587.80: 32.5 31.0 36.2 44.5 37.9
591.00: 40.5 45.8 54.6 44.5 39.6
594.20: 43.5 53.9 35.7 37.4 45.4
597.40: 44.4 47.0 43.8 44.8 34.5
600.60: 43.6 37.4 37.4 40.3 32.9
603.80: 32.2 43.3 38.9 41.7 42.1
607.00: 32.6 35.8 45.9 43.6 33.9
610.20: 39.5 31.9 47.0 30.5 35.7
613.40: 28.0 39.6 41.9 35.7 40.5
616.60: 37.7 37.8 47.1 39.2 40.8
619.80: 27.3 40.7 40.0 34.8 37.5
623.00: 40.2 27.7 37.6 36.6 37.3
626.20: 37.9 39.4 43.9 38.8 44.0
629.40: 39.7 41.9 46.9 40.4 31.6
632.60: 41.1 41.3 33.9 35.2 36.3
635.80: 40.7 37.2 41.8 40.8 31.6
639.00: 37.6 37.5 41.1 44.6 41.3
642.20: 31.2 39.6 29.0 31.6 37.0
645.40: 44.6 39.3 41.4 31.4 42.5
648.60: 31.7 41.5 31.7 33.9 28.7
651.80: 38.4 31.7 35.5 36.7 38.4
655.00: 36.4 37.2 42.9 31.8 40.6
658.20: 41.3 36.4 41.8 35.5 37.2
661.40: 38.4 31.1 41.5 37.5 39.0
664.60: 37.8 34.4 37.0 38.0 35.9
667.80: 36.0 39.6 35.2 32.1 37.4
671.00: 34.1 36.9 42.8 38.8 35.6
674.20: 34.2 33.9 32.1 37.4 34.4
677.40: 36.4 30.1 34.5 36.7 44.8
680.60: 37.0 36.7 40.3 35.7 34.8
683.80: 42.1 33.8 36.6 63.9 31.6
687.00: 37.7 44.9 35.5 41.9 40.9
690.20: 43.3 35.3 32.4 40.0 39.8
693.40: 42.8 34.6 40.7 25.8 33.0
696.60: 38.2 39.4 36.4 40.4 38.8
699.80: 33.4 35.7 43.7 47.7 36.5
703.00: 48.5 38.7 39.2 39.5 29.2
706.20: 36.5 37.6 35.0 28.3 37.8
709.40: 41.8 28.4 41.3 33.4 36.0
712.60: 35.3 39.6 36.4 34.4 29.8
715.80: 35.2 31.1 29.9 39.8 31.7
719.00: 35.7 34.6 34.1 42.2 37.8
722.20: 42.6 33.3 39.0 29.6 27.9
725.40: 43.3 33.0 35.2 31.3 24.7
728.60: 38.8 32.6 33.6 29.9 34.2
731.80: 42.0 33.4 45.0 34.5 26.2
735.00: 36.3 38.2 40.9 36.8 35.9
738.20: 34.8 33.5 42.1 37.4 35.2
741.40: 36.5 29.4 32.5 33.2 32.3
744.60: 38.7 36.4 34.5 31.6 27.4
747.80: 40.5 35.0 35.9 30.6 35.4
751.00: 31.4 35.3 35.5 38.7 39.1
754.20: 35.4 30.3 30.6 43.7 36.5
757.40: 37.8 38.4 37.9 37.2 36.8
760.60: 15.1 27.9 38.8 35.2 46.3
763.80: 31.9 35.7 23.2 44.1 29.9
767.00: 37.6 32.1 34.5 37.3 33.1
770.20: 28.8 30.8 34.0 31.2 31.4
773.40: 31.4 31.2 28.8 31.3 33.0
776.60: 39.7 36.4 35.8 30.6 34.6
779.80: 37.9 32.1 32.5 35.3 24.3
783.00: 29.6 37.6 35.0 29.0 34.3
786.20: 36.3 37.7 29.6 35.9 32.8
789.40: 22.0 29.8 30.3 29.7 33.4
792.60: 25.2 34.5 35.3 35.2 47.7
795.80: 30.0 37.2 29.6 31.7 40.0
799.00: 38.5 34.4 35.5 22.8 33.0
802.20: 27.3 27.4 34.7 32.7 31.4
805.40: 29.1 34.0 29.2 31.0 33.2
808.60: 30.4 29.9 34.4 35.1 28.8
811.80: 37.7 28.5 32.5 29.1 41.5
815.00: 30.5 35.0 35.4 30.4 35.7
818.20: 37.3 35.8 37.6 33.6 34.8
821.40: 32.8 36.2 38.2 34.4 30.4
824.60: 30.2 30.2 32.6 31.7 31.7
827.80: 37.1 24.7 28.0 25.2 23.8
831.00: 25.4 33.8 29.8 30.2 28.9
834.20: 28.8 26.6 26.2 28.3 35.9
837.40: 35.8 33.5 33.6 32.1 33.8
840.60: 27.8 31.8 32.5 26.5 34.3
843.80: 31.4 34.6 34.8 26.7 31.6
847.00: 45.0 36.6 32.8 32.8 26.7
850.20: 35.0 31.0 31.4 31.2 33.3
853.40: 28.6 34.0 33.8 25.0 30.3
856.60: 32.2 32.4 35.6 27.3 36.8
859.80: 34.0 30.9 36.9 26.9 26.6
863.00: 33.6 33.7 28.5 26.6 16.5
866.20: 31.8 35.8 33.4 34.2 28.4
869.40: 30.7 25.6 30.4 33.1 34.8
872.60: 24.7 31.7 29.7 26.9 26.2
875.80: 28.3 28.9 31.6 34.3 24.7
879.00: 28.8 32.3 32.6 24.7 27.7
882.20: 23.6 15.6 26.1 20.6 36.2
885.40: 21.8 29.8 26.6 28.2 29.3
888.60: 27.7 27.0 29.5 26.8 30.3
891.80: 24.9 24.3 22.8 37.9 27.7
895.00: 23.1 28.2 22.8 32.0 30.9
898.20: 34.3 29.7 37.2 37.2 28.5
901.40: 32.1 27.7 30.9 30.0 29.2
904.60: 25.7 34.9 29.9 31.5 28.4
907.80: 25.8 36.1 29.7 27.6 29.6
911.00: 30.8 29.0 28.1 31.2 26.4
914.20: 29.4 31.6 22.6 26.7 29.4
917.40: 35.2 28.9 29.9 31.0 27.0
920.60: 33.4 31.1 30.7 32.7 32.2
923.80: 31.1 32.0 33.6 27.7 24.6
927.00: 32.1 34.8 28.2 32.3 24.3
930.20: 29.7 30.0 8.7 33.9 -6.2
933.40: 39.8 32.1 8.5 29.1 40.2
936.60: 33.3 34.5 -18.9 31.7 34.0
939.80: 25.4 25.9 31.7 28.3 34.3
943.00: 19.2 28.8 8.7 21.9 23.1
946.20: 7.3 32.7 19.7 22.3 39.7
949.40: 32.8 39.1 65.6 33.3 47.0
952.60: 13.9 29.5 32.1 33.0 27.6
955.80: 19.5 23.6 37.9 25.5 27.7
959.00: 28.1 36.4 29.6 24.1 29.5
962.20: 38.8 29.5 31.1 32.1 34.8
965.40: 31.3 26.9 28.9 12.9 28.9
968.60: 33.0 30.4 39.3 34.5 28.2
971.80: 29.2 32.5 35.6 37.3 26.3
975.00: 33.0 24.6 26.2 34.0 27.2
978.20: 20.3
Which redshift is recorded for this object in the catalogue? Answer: 0.044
